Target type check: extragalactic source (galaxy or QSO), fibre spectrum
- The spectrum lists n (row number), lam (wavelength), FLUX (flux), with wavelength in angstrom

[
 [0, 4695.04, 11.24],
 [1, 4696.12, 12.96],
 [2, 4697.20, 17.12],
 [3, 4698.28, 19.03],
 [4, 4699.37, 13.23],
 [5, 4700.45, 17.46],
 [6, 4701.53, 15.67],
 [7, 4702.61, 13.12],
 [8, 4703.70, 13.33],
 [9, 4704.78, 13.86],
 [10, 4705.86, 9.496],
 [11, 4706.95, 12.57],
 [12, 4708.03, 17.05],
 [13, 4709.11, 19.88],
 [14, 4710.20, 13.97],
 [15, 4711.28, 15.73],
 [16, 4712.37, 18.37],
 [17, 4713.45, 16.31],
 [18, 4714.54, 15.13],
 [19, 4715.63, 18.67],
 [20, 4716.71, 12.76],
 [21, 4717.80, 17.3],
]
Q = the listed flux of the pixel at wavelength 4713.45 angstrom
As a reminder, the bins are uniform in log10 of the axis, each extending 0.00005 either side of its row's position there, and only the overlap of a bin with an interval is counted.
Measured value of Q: 16.31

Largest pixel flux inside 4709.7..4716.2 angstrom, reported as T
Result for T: 18.67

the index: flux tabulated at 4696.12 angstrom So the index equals 12.96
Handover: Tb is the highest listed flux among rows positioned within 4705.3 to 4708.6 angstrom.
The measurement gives 17.05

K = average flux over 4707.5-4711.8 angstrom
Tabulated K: 16.7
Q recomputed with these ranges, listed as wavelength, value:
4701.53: 15.67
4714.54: 15.13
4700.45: 17.46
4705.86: 9.496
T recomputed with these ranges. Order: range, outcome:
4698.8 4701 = 17.46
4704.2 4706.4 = 13.86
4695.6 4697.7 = 17.12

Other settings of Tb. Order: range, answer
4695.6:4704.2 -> 19.03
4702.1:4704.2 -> 13.33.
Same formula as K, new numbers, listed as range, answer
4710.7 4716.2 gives 16.8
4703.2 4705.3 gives 13.6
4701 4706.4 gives 13.1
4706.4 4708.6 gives 14.9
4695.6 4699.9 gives 15.6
